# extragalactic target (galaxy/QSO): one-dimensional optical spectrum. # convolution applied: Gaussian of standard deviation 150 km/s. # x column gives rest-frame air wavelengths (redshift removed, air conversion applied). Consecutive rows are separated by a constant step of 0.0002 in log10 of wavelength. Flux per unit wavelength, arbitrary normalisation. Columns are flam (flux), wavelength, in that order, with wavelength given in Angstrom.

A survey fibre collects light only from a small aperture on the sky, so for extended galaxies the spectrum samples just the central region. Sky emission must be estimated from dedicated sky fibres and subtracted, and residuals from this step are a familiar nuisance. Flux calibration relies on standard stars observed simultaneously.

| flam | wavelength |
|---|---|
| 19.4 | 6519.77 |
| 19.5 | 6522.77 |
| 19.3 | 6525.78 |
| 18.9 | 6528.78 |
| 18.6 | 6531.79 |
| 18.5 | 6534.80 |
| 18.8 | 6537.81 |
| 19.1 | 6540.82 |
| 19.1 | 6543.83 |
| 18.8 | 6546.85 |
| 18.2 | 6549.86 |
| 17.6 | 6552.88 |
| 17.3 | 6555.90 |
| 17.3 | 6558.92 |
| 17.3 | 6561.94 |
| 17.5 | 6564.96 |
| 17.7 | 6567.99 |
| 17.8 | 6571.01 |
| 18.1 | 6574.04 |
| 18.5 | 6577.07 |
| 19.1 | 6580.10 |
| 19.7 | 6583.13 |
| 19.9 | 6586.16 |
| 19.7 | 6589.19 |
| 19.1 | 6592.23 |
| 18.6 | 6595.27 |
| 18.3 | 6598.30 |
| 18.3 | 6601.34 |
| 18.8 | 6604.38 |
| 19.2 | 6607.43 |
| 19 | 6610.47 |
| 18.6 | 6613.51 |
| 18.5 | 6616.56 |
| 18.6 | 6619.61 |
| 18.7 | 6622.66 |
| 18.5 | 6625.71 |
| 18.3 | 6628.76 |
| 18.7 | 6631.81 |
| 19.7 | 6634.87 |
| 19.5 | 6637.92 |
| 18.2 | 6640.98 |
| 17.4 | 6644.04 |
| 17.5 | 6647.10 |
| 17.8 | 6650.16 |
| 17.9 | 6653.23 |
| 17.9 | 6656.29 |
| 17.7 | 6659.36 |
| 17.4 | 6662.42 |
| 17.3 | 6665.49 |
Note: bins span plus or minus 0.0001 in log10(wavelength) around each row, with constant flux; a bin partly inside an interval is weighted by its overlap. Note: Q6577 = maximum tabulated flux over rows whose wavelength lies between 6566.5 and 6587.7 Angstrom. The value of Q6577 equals 19.9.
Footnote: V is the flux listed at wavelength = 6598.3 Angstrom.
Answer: 18.3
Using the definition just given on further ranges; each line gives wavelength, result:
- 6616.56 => 18.5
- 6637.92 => 19.5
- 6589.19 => 19.7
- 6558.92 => 17.3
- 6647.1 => 17.5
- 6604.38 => 18.8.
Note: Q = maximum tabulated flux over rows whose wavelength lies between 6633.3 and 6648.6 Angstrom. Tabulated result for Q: 19.7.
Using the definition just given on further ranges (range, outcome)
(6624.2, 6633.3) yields 18.7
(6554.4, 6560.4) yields 17.3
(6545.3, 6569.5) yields 18.8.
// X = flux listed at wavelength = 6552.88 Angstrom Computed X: 17.6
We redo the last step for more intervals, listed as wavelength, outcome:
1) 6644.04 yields 17.4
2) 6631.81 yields 18.7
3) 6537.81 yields 18.8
